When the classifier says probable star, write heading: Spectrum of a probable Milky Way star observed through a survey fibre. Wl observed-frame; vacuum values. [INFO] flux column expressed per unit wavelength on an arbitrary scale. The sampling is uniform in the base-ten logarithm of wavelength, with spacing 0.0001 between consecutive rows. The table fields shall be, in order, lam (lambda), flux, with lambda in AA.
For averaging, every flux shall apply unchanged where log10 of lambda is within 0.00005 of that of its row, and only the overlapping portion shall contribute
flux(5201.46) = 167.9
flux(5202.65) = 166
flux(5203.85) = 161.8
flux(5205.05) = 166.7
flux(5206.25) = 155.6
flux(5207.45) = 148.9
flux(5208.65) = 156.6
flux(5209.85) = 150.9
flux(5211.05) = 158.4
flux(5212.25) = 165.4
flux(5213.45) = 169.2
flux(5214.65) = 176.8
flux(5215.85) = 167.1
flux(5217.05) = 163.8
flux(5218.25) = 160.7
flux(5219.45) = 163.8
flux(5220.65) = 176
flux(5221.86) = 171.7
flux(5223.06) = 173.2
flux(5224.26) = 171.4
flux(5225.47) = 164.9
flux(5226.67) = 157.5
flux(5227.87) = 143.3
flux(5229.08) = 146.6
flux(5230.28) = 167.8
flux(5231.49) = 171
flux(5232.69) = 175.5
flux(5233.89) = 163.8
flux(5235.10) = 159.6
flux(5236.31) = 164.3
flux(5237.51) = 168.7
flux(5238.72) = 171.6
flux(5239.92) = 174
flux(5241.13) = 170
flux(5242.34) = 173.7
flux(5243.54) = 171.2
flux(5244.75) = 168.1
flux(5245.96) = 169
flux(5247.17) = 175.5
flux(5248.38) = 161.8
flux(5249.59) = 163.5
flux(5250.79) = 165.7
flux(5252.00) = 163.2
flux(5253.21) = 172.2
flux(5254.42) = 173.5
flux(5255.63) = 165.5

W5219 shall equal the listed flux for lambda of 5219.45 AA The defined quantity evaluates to 163.8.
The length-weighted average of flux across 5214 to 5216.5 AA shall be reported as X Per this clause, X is 172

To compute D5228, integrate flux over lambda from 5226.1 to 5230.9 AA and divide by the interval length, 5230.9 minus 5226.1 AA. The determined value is 154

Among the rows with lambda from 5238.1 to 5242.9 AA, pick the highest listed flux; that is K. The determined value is 174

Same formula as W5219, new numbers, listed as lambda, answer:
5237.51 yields 168.7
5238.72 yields 171.6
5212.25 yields 165.4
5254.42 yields 173.5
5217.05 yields 163.8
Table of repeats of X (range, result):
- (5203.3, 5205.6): 164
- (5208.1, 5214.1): 160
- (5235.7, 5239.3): 168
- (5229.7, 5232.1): 169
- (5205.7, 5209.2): 154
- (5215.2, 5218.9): 164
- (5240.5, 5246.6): 170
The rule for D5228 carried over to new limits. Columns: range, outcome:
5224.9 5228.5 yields 155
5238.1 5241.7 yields 172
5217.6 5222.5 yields 168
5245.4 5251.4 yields 167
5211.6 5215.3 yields 170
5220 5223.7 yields 173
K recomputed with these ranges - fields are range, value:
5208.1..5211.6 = 158.4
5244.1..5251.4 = 175.5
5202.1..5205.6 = 166.7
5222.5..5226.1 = 173.2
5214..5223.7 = 176.8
